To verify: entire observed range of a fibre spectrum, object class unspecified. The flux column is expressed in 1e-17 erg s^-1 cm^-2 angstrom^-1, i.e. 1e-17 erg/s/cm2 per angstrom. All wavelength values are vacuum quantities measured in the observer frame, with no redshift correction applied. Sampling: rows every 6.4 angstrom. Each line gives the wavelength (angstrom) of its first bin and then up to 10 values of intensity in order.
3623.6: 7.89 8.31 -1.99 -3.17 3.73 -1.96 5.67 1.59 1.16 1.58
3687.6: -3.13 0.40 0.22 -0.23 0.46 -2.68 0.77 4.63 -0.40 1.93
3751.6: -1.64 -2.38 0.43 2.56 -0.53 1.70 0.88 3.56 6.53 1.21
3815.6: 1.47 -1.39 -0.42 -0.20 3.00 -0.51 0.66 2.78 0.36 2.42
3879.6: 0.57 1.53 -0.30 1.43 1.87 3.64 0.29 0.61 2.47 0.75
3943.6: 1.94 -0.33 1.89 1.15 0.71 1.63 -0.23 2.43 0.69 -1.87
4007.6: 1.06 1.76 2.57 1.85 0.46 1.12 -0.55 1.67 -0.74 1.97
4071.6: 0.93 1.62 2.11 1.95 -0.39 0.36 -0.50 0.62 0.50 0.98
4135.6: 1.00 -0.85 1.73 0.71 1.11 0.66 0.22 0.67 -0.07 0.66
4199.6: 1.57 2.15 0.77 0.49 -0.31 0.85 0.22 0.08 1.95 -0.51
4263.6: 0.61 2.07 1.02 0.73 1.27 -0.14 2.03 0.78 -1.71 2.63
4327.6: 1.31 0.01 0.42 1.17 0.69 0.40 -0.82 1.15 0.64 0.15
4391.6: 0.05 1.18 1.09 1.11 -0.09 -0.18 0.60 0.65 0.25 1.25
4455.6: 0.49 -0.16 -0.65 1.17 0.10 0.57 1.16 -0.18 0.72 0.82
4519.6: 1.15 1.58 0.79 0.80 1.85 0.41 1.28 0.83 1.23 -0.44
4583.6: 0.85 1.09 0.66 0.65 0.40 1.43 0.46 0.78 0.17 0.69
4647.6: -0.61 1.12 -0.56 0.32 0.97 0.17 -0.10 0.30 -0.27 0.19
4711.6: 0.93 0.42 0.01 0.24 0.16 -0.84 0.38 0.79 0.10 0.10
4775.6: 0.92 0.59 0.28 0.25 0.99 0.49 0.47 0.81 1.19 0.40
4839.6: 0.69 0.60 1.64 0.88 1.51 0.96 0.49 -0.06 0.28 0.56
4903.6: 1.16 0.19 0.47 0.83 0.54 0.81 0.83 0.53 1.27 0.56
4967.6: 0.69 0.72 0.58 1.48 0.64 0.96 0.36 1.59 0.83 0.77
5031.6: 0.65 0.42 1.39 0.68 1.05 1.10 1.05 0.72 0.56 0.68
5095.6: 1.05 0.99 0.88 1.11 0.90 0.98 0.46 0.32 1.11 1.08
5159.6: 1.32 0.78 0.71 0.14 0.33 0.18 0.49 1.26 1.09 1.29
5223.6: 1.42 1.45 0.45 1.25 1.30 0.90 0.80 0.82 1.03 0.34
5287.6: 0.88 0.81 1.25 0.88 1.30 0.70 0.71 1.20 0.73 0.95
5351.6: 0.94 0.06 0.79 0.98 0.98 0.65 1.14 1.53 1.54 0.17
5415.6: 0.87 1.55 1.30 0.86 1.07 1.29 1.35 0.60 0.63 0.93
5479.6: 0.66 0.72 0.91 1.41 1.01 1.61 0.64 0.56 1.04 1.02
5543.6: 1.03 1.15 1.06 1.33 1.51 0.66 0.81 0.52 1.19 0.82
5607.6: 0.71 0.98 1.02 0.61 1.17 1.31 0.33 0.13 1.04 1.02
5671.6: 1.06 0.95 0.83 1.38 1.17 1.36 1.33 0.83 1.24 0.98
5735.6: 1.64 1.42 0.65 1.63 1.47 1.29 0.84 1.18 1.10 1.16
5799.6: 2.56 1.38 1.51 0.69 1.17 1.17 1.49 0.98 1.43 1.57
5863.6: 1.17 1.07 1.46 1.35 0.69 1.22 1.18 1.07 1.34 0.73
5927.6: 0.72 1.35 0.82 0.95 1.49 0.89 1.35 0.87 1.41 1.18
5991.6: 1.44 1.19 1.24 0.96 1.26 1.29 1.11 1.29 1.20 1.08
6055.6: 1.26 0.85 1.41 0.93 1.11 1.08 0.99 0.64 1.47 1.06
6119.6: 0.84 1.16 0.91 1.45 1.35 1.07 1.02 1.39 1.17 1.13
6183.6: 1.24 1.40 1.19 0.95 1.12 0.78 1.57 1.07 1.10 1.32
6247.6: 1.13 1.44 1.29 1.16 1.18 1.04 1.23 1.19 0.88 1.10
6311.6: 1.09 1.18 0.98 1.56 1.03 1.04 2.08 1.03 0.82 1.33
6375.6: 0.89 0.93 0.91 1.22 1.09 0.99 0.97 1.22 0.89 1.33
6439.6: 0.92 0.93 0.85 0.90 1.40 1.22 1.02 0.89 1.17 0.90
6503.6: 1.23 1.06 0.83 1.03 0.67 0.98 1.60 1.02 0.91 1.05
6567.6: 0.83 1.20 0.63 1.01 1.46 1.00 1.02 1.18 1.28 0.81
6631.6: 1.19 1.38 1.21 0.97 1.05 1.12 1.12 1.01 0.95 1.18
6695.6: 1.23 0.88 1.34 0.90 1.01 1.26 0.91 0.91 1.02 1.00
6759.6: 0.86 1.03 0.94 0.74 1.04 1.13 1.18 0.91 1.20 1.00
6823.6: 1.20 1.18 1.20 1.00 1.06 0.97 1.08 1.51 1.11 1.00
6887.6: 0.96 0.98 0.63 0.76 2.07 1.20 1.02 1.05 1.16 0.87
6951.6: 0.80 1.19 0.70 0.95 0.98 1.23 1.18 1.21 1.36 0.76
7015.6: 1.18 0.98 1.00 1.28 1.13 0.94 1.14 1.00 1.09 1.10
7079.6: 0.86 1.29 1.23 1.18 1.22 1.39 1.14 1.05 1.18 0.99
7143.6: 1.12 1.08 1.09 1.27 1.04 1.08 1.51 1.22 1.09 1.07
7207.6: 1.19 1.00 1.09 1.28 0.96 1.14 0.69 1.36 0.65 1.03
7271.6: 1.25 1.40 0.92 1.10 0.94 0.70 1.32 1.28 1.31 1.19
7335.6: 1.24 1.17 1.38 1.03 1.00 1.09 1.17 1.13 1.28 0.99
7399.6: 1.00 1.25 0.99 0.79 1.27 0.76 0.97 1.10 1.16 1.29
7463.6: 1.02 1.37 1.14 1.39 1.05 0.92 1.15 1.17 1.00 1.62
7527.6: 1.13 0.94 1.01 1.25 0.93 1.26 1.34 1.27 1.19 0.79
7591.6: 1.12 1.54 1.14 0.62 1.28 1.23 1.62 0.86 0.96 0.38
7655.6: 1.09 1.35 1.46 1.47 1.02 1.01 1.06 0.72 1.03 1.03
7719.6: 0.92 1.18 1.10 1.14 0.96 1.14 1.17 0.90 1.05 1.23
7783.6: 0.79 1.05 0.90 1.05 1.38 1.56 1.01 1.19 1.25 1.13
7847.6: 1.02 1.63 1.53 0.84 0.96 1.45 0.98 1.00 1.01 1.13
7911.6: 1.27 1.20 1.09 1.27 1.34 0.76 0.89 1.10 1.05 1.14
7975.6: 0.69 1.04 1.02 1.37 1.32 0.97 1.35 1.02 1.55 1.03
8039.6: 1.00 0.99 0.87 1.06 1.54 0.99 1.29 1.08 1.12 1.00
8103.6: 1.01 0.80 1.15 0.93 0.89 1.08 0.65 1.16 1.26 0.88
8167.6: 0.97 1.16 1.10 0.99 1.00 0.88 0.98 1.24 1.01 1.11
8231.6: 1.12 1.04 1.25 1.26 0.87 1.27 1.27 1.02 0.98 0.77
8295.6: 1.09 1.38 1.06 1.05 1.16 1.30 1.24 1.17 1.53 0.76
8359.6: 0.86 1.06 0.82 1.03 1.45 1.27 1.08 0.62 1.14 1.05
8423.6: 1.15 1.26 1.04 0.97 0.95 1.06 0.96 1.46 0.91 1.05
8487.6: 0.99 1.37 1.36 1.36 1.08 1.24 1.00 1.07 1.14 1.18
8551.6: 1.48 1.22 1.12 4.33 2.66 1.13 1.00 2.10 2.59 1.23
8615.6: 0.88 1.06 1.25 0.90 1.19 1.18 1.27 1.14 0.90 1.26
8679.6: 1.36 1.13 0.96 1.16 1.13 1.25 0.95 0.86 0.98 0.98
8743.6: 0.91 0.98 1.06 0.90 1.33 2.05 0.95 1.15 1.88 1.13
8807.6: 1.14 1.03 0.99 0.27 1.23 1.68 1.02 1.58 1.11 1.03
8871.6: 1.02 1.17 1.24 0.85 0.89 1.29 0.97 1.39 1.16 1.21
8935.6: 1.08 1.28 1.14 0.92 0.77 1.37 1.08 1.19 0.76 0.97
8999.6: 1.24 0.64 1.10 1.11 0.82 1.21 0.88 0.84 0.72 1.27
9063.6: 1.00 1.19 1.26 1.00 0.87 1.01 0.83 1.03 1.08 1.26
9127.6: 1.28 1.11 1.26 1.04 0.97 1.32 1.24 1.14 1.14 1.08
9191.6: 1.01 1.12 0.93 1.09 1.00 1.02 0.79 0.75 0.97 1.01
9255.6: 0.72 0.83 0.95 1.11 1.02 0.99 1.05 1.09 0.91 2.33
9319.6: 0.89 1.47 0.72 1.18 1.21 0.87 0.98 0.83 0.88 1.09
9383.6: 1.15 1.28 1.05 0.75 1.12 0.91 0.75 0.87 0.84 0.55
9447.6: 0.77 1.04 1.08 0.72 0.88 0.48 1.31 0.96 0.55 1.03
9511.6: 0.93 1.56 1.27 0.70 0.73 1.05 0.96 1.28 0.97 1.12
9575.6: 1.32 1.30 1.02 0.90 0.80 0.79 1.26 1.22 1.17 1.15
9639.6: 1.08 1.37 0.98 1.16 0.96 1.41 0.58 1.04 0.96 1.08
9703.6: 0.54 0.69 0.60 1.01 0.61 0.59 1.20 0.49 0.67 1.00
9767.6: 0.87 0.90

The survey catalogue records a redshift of 0.31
